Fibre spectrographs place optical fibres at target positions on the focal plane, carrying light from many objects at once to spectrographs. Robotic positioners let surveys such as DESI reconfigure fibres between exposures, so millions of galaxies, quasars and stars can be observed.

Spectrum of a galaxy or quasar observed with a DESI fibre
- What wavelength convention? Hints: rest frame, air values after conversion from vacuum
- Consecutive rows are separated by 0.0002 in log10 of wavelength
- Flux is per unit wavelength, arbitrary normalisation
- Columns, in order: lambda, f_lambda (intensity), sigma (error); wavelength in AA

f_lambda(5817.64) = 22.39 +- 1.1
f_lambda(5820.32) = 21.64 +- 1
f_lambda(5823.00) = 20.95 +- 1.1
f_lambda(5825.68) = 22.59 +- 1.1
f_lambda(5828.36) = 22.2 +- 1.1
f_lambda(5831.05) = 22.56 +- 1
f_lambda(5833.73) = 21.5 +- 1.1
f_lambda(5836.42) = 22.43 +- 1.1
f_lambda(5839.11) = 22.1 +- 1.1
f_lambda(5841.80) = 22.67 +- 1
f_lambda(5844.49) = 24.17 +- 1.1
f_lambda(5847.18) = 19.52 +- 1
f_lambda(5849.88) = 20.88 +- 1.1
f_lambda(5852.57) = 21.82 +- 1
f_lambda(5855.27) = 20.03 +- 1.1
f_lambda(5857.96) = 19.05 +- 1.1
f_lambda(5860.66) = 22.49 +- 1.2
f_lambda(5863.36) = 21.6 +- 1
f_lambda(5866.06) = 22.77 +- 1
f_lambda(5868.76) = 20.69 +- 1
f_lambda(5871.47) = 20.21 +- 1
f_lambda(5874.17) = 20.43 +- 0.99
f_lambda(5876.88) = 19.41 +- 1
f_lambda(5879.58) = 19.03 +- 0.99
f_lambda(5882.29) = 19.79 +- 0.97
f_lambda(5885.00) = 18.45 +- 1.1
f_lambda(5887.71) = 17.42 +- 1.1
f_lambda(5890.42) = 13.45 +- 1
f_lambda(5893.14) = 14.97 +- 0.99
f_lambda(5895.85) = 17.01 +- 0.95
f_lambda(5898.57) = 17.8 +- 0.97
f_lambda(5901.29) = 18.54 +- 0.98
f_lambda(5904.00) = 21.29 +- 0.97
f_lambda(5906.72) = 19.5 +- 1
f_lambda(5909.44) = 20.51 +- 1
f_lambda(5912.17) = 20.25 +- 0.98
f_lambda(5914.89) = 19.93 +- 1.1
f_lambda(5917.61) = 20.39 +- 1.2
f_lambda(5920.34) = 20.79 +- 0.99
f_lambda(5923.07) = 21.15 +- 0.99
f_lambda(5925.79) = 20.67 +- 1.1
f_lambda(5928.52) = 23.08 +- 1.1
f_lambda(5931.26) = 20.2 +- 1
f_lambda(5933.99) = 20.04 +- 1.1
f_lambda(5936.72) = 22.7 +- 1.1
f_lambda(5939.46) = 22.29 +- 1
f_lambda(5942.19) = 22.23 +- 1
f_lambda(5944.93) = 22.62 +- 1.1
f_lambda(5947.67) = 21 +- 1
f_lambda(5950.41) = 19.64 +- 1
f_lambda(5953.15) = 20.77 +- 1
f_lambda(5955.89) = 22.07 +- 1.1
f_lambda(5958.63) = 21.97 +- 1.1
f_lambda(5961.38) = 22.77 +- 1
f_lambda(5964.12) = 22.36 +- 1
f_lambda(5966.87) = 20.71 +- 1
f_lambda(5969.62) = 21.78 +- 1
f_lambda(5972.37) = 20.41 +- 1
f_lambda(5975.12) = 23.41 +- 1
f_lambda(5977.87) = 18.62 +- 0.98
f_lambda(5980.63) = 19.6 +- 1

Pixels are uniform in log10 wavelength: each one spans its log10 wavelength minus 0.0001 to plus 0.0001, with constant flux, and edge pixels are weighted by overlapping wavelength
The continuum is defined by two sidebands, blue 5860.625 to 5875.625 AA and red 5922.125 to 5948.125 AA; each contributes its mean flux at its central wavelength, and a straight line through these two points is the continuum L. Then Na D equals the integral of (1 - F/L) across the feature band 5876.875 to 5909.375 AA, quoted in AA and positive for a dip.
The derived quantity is 5.0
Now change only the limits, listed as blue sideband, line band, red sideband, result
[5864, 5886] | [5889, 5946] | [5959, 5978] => 2.5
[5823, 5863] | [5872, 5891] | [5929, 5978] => 2.7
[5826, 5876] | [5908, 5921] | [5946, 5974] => 0.7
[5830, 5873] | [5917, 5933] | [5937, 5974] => 0.4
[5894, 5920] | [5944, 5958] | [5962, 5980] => -0.4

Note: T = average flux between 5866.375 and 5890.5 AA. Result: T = 19.2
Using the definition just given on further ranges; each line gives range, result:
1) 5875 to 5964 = 20.1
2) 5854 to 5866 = 21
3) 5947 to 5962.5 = 21.4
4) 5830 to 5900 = 20.1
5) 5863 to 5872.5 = 21.3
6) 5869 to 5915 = 18.7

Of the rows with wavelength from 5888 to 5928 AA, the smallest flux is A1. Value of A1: 13.45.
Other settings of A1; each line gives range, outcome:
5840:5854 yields 19.52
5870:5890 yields 17.42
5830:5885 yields 18.45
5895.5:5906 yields 17.01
